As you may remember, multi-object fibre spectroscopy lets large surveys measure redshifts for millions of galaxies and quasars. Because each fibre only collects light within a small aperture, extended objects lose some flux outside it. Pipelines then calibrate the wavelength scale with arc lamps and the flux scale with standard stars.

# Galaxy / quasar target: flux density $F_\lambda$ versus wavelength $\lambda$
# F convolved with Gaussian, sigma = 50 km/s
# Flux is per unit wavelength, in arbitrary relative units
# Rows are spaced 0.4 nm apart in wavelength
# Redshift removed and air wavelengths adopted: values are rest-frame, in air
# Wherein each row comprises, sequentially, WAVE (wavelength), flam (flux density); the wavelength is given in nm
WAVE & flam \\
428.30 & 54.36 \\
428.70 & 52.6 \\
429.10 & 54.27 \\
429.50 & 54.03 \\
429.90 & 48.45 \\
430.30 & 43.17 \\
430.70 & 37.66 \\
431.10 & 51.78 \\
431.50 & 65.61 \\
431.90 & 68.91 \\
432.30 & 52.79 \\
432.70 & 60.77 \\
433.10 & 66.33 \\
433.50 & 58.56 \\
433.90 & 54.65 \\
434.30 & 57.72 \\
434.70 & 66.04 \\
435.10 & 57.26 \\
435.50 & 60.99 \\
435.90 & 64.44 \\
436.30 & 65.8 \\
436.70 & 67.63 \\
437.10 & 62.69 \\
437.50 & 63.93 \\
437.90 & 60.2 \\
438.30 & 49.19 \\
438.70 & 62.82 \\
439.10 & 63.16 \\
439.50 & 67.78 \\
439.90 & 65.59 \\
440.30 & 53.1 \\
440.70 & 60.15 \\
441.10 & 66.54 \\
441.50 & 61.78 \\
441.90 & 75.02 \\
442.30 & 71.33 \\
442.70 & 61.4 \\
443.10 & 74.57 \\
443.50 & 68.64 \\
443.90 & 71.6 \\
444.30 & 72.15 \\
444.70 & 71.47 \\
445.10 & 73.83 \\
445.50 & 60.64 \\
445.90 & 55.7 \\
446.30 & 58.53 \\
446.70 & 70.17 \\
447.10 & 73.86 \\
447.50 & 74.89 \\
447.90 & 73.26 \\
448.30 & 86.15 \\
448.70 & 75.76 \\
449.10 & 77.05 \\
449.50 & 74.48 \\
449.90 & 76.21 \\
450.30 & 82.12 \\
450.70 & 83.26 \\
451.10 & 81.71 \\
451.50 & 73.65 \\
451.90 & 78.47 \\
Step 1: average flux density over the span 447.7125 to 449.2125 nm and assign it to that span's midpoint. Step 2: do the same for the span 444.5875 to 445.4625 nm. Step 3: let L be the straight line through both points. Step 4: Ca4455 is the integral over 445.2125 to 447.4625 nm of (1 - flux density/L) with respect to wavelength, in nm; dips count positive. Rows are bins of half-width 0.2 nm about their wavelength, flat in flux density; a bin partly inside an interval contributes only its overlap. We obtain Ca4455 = 0.26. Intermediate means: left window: 70.5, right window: 78.2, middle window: 65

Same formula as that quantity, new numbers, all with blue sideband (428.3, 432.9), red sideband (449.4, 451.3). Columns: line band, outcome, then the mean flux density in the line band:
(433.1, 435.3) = -0.042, 59.5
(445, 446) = 0.140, 63.1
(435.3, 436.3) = -0.045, 63.3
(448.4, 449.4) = 0.009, 77.2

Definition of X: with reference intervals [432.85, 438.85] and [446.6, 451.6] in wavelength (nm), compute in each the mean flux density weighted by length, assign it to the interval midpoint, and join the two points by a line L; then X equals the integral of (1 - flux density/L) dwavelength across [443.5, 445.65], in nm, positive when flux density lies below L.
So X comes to 0.052 nm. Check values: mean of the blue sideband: 61.2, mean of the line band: 70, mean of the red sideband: 77.3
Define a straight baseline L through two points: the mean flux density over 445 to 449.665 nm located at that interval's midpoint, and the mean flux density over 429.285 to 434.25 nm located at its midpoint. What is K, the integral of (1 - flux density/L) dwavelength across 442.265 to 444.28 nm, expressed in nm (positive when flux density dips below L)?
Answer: -0.08 nm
